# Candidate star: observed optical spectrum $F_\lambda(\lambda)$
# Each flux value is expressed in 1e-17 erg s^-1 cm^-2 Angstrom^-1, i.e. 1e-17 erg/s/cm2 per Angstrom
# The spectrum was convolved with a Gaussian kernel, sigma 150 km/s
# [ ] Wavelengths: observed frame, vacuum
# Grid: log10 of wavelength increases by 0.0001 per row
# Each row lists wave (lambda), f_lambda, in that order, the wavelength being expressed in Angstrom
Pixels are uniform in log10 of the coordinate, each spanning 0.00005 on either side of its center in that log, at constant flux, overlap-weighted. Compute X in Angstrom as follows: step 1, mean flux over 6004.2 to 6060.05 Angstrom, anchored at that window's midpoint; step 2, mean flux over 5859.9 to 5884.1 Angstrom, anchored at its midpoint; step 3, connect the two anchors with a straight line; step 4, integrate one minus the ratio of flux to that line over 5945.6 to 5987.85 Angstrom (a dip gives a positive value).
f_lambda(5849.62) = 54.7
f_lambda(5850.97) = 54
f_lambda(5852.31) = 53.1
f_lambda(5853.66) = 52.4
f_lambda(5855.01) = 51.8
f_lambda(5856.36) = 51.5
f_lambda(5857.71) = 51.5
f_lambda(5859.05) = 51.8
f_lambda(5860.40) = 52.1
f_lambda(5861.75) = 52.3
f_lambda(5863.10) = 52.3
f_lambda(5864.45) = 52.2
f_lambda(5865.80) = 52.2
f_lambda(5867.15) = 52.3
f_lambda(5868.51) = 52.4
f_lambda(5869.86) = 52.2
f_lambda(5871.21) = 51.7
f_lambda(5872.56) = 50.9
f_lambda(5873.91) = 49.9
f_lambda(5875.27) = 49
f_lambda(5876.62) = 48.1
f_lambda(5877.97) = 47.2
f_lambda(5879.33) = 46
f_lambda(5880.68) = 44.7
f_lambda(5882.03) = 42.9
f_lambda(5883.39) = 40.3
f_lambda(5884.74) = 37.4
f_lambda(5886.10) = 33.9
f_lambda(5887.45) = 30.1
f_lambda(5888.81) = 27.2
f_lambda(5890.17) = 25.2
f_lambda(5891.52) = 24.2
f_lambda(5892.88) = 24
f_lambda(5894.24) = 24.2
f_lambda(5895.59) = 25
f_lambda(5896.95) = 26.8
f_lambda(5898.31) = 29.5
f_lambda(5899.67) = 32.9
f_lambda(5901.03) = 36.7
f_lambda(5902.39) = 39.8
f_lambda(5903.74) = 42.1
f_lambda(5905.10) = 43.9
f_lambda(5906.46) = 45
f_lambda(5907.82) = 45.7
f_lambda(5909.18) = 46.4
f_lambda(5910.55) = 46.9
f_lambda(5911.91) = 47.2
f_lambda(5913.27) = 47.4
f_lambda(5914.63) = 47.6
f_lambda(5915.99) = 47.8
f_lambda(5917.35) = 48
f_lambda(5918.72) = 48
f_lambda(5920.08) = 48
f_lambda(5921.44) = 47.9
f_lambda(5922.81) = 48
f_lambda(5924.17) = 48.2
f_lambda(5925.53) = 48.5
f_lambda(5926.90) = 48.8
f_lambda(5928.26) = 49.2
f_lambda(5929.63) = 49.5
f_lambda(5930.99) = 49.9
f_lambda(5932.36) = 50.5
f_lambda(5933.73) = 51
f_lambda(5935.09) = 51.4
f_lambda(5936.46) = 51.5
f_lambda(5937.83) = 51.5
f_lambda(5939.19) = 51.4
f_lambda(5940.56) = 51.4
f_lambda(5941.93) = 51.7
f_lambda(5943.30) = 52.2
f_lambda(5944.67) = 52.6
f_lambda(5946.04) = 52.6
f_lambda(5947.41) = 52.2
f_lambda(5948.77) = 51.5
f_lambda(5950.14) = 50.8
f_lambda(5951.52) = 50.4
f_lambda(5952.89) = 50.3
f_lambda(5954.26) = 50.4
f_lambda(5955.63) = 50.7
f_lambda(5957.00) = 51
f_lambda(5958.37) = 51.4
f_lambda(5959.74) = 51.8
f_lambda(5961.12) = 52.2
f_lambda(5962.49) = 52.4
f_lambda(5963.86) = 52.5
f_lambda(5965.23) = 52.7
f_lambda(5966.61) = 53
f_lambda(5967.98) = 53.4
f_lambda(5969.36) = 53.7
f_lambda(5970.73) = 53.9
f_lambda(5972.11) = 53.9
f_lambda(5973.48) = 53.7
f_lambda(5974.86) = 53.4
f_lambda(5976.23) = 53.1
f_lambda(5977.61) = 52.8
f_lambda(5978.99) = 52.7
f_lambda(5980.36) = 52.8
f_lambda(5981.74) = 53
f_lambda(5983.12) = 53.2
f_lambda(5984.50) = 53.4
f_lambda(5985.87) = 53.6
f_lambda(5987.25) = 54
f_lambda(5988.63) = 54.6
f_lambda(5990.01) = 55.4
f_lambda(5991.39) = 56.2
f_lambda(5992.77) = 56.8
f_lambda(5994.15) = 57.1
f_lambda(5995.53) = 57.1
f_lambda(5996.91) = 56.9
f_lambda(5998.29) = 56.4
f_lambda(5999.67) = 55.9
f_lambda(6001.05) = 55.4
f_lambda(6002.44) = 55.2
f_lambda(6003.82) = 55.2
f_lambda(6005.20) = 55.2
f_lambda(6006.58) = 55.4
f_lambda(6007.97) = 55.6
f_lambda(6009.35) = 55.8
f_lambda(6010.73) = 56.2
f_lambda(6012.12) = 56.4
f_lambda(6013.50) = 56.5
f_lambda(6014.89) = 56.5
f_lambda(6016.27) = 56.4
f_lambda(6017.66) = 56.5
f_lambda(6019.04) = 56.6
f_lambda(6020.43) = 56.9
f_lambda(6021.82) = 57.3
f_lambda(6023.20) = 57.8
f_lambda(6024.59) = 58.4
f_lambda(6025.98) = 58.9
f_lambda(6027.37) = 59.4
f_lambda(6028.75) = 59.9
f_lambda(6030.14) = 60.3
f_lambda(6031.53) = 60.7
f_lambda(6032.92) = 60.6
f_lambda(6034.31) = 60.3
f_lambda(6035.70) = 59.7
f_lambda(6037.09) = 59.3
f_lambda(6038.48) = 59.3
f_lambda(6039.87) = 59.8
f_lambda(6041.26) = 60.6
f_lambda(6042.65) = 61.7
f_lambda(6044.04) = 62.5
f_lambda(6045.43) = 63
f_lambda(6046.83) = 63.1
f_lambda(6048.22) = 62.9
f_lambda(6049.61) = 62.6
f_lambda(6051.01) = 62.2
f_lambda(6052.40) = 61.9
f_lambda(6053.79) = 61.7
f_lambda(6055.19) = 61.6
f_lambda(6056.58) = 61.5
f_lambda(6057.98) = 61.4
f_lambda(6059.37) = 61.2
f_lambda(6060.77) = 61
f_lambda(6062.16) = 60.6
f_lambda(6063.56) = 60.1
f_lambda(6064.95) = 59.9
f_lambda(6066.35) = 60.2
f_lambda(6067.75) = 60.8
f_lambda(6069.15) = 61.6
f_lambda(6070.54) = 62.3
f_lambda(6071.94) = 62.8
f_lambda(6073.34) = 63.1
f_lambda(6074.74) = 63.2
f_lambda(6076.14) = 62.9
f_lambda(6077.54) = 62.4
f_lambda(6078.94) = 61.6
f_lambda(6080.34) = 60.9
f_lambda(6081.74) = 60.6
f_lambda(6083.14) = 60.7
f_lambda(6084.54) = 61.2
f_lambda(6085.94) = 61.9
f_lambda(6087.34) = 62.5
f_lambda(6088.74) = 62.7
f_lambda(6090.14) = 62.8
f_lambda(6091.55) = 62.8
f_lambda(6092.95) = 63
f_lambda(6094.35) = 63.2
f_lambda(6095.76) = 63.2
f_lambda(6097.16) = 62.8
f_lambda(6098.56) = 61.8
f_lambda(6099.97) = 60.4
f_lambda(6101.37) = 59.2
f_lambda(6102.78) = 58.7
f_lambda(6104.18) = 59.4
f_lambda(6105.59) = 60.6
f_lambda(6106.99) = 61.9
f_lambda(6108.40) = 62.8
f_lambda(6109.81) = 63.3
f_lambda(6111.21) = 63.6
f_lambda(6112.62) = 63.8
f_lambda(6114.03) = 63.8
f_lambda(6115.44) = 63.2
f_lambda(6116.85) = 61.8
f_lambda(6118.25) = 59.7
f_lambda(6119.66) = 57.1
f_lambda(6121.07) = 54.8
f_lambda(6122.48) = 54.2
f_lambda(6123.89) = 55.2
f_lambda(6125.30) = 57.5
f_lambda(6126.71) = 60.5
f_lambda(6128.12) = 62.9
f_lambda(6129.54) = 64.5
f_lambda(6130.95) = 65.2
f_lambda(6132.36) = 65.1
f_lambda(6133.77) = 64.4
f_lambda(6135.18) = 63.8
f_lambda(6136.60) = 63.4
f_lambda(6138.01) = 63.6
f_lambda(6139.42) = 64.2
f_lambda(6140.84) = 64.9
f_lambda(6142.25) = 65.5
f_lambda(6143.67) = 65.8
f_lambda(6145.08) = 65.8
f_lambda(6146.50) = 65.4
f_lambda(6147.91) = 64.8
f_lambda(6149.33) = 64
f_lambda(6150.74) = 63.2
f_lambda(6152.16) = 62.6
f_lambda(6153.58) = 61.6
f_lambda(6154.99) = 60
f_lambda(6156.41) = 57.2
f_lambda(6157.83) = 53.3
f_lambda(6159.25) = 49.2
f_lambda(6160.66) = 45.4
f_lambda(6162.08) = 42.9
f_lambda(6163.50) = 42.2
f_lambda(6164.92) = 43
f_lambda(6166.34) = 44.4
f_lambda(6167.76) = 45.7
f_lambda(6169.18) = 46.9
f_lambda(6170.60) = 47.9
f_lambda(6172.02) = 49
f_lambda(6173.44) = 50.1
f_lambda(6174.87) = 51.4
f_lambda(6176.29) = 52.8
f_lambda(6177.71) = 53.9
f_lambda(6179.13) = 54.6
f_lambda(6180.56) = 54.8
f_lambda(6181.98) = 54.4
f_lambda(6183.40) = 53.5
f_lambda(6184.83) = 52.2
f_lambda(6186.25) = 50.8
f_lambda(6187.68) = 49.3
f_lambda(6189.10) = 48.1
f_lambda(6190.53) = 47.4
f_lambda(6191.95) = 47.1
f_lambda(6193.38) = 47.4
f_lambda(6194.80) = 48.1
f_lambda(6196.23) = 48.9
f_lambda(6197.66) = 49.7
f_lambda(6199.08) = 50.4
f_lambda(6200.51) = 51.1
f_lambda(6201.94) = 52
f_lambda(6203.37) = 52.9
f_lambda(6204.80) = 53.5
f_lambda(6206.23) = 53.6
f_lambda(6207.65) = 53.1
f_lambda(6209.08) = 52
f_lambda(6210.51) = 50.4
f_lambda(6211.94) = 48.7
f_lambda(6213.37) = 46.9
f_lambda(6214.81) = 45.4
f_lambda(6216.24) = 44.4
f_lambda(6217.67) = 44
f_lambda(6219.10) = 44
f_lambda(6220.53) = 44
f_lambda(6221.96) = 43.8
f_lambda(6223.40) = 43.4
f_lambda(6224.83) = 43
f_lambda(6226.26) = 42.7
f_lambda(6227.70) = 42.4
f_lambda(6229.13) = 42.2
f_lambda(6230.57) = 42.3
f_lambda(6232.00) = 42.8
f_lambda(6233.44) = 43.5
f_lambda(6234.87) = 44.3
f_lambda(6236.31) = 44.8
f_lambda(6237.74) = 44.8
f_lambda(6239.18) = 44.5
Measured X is 2.1 Angstrom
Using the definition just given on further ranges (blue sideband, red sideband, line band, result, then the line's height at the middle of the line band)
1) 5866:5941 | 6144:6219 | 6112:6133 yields -4.46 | 50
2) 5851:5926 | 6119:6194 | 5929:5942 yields -1.39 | 46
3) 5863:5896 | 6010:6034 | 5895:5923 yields 1.58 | 44.8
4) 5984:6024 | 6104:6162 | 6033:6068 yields -2.04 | 57.8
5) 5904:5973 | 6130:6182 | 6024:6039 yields -1.94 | 52.9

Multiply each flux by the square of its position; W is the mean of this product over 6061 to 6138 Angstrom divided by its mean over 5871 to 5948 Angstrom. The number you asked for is 1.5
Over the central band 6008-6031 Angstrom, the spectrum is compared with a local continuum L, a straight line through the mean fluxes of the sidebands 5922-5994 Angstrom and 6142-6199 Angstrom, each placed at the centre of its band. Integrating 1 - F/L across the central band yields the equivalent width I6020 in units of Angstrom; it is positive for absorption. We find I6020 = -2.3 Angstrom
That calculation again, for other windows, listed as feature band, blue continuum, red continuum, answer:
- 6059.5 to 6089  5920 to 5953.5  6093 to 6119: -0.9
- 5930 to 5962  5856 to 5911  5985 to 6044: -1.3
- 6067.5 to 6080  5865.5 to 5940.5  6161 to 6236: -4.4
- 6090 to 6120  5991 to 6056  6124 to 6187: -2.3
